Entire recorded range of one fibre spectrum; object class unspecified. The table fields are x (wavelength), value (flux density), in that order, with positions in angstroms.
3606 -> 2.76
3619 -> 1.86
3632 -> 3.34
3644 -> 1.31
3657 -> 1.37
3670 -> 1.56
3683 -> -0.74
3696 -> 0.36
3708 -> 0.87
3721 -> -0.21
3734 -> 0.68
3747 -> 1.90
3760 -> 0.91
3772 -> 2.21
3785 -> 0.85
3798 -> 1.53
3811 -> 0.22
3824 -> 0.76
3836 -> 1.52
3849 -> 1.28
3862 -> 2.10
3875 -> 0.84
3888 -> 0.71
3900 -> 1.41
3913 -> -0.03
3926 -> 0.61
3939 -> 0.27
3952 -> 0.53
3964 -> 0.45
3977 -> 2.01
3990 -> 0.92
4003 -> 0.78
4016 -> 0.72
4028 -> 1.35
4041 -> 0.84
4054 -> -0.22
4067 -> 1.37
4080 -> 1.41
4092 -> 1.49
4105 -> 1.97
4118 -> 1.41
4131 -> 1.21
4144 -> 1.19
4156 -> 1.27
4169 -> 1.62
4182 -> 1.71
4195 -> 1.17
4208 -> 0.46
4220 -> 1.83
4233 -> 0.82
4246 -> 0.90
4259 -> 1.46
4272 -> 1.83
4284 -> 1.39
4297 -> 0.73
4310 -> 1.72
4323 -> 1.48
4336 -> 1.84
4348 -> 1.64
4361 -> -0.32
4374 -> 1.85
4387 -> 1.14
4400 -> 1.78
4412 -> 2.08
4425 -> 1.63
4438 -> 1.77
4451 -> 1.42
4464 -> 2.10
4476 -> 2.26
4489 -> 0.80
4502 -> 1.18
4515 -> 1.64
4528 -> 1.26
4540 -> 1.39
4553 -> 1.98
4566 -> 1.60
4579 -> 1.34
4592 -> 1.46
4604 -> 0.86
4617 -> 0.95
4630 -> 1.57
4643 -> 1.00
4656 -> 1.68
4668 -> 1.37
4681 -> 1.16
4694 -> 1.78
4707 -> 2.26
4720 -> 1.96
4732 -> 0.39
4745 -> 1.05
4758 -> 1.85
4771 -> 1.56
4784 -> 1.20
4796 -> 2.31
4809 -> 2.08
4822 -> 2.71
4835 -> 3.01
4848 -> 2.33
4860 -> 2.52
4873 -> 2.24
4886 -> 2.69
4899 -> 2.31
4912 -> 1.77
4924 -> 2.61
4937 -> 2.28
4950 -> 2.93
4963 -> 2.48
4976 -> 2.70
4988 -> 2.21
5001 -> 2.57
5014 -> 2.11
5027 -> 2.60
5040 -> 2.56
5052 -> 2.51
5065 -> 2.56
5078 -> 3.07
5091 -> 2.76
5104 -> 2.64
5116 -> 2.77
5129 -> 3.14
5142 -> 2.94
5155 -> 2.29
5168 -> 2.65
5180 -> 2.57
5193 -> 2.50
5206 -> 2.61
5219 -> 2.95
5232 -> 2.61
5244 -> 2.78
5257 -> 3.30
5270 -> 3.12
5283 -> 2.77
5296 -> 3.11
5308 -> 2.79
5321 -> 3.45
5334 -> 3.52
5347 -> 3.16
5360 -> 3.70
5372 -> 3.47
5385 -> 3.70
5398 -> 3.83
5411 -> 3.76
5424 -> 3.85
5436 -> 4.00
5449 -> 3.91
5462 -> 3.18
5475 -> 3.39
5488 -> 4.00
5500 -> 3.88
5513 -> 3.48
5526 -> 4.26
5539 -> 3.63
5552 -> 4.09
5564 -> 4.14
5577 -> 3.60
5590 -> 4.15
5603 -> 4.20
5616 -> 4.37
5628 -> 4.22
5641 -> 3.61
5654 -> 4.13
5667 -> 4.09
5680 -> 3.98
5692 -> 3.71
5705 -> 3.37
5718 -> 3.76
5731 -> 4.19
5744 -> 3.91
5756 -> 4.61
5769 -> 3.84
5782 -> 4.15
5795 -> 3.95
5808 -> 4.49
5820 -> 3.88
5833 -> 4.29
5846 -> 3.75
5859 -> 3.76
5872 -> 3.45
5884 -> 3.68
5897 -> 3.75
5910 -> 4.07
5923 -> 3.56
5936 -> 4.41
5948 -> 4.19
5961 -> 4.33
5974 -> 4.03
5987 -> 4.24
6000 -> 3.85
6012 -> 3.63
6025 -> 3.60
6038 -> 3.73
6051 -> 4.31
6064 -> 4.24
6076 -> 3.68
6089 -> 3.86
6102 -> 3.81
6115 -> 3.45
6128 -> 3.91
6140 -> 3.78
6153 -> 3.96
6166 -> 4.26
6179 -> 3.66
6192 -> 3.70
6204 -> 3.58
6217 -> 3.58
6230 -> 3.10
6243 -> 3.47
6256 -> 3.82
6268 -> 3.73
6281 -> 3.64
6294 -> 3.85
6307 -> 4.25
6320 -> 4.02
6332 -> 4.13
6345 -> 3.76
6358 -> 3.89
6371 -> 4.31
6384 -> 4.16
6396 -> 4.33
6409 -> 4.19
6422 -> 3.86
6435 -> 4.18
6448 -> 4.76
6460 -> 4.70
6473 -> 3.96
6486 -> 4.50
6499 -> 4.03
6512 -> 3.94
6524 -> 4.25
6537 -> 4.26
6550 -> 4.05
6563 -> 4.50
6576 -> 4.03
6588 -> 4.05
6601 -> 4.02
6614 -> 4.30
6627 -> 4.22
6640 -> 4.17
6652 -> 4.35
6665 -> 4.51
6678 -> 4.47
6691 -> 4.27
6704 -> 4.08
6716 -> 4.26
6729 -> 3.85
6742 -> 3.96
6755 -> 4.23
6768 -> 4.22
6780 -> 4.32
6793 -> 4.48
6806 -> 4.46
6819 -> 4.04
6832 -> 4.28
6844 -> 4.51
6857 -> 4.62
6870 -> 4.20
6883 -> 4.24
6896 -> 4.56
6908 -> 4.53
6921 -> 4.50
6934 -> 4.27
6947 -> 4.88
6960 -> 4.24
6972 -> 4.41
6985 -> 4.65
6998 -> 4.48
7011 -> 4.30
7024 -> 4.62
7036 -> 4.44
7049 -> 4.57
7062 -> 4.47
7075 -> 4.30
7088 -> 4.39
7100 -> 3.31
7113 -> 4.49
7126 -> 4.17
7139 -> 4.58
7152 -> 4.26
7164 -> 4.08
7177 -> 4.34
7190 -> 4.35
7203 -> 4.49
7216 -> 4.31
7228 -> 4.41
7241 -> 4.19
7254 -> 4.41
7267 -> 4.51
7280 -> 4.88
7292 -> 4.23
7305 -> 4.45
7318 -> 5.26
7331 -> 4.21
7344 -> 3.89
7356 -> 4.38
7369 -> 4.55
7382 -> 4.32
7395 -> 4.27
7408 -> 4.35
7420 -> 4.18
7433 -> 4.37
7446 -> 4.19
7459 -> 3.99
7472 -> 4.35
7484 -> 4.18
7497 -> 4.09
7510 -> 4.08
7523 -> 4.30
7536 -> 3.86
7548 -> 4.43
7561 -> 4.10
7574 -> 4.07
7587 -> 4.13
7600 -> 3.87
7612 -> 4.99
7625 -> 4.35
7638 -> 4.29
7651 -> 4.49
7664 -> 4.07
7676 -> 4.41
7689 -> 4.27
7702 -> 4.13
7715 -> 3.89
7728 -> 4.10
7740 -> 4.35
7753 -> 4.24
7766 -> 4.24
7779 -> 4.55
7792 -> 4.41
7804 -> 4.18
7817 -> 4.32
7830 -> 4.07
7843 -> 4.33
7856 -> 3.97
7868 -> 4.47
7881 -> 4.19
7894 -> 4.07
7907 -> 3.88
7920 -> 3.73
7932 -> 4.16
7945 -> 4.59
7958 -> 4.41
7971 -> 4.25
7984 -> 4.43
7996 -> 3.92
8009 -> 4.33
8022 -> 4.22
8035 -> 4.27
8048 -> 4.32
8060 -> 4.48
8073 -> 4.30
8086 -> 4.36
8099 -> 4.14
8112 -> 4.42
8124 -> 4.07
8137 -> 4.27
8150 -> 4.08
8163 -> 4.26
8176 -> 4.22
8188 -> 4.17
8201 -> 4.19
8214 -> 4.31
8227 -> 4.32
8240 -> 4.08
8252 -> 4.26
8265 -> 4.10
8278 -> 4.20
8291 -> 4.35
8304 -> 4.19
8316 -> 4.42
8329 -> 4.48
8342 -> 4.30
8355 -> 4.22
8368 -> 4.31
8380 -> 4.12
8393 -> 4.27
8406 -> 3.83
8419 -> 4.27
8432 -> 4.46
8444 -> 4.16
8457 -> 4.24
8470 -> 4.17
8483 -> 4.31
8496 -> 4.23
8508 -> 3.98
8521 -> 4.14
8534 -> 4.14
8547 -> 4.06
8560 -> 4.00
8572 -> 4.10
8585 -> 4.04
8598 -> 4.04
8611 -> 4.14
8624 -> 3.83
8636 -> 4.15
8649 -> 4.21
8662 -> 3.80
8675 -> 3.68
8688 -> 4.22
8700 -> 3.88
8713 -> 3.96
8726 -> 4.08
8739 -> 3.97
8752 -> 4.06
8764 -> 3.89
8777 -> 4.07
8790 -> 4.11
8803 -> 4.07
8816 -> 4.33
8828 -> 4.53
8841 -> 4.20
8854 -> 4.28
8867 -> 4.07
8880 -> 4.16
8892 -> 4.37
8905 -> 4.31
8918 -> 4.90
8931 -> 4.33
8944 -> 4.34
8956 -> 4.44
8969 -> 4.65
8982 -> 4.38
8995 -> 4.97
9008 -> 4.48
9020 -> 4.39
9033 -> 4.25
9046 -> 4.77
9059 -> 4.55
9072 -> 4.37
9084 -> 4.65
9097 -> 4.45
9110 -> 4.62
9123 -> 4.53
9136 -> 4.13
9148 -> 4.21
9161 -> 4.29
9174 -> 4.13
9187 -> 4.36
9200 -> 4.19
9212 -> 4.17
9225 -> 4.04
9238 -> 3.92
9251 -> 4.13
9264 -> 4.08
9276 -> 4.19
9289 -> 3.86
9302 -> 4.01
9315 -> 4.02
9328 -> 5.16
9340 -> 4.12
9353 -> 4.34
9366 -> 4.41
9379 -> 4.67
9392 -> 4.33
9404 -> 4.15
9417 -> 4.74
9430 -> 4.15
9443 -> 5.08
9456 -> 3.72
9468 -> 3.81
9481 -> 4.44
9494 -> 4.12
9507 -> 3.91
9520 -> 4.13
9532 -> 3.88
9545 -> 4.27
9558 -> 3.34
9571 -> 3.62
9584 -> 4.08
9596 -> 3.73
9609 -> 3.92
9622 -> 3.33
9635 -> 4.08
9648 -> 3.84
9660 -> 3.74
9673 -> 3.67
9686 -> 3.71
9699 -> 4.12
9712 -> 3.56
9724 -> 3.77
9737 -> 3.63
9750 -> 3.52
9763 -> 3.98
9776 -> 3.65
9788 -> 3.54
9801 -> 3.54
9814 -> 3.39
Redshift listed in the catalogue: 0.20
